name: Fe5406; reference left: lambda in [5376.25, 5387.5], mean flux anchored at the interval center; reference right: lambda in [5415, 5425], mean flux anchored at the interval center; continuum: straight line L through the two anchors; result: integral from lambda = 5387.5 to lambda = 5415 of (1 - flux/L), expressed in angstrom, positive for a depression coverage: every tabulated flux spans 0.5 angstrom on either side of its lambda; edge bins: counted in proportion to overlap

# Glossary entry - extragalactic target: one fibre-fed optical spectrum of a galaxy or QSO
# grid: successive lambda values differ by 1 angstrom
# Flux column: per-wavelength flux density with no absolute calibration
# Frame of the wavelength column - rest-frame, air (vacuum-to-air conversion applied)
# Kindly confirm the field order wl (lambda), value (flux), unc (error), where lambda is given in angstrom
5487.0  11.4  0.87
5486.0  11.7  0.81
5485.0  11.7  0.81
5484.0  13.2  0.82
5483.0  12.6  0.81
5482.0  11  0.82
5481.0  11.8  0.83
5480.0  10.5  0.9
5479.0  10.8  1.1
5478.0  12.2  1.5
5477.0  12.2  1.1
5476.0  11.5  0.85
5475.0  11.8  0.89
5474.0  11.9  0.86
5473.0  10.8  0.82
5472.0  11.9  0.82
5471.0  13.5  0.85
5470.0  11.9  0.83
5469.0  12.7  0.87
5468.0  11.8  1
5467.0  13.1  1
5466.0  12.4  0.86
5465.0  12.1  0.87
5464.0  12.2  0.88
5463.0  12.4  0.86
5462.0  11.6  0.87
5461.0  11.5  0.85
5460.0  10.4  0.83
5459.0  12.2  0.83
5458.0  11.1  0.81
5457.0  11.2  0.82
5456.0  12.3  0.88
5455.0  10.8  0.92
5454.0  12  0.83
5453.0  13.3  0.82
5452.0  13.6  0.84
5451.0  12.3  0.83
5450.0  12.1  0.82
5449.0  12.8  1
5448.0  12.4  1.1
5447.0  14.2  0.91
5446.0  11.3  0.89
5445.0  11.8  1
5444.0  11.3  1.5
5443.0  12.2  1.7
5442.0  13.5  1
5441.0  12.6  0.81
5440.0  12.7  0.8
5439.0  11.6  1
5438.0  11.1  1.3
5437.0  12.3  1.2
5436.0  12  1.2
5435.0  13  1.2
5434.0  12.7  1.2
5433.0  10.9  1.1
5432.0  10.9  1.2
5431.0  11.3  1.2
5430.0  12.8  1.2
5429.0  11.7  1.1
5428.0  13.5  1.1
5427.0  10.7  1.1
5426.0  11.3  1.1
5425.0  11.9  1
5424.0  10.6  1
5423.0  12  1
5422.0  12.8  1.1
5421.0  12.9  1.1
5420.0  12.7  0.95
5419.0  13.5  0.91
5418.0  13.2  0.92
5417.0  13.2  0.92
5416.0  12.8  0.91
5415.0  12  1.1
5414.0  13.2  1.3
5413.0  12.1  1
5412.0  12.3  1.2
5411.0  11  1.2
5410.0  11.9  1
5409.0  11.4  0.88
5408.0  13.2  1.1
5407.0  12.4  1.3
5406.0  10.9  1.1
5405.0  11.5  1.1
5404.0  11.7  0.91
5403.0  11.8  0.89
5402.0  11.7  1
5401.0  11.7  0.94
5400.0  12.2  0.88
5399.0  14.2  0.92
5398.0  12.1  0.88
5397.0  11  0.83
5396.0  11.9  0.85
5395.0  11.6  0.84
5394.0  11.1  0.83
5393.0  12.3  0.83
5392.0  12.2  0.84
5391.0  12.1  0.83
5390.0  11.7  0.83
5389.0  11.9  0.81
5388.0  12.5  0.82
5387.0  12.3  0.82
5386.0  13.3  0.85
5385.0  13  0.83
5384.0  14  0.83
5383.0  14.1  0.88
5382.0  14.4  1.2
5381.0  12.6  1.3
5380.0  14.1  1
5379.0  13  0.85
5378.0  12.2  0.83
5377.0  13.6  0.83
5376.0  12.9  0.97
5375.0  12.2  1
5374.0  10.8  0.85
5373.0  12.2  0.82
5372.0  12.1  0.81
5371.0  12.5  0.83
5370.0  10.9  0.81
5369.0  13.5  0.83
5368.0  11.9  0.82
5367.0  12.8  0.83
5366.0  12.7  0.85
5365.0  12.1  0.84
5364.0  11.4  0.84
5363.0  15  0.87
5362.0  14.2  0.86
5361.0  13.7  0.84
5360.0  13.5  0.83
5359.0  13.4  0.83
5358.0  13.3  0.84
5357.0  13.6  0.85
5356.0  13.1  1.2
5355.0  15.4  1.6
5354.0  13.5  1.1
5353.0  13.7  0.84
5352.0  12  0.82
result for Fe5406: 2.0 angstrom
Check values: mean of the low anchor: 13.3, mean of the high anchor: 12.6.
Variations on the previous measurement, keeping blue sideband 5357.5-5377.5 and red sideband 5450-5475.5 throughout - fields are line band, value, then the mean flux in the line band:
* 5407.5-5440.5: 0.4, 12.2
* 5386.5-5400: 0.5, 12.1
